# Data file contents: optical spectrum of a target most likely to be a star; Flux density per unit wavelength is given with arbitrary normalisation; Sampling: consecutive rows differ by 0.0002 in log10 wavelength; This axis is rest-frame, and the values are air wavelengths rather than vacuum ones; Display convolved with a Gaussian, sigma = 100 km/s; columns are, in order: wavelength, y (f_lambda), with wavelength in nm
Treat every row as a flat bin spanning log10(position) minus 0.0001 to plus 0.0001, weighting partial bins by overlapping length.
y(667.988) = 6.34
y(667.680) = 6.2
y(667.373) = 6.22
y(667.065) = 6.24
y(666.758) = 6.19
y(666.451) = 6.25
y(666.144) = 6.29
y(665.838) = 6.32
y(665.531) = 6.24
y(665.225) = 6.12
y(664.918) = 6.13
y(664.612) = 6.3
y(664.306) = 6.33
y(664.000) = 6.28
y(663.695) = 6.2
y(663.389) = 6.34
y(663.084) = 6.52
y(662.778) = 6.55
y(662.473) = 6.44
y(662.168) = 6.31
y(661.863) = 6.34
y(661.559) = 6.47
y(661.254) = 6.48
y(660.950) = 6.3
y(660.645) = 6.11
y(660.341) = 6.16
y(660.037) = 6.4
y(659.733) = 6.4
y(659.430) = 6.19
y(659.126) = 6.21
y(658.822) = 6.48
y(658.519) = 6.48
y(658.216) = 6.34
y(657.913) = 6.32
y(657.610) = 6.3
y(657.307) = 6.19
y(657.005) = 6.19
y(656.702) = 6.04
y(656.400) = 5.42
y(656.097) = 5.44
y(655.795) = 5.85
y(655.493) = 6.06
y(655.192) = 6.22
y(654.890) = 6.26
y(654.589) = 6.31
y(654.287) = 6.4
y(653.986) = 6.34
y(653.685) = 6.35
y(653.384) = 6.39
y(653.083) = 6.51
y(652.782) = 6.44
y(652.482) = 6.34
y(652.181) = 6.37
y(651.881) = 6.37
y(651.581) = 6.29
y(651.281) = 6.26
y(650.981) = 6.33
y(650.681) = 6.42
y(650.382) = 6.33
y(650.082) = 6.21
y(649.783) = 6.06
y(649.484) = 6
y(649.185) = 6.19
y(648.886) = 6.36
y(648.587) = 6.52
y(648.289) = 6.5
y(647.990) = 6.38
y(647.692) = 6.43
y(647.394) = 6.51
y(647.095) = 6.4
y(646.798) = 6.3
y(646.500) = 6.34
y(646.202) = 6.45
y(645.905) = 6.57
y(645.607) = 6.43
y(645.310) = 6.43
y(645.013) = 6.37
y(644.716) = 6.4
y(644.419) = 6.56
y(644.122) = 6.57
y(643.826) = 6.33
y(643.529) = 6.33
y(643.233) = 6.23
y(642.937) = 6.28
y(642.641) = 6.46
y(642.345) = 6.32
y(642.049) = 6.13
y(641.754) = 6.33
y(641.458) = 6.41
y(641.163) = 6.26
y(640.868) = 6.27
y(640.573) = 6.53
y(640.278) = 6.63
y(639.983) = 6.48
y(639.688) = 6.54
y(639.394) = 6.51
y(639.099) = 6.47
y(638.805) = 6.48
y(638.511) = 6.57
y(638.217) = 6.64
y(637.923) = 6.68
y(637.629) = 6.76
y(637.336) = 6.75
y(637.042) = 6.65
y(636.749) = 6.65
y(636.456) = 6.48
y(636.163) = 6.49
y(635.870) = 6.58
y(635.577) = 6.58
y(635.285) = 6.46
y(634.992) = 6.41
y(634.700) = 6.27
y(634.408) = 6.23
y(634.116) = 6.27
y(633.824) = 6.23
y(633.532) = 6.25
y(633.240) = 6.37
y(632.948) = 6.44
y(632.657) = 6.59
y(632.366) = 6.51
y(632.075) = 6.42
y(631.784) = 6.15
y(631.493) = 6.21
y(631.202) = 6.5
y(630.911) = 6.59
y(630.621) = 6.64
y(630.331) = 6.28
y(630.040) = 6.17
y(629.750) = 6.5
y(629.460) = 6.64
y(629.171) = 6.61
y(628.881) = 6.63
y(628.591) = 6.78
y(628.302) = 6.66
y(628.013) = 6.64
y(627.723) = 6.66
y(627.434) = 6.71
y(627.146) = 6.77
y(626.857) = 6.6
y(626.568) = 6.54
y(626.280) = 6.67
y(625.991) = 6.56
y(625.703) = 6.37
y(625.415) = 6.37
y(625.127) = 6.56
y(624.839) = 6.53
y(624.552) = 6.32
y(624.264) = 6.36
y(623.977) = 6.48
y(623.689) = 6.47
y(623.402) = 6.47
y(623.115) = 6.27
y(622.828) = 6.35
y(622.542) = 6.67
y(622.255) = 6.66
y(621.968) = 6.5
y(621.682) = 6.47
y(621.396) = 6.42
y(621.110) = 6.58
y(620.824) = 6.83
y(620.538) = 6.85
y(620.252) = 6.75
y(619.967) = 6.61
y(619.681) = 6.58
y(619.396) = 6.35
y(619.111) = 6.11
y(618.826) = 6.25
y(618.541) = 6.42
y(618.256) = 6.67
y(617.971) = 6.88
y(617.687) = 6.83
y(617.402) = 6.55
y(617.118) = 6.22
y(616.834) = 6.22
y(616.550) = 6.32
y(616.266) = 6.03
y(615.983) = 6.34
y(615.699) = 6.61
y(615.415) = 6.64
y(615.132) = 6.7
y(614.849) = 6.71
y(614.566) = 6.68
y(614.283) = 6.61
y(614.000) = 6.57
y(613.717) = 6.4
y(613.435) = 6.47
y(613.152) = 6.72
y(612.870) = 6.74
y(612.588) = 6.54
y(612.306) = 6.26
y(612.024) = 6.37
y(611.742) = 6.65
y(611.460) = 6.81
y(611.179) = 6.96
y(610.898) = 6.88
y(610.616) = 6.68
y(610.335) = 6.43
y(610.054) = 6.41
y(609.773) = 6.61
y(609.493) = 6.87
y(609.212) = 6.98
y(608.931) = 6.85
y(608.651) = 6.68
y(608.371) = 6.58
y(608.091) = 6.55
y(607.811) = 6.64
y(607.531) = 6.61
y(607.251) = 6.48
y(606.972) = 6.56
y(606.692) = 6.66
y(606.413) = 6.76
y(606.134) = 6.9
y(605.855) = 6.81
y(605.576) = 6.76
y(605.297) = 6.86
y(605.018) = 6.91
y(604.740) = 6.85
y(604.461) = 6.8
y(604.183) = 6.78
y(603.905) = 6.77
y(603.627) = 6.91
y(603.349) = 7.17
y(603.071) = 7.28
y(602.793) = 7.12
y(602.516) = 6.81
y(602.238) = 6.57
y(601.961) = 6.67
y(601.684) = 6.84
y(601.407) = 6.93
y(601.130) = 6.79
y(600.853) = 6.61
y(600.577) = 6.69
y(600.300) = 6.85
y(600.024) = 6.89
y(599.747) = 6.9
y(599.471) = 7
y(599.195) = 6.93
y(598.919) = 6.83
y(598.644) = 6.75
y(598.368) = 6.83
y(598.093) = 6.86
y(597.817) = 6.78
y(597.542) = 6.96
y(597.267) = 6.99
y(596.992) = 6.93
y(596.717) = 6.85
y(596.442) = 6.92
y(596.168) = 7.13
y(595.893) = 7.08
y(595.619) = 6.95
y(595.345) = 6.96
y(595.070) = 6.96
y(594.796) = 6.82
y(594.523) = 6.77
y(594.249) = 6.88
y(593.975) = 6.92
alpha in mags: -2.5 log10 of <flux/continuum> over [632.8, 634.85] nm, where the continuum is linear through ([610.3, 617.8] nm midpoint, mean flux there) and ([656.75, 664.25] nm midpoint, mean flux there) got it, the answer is 0.03 mag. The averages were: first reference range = 6.55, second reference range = 6.33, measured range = 6.3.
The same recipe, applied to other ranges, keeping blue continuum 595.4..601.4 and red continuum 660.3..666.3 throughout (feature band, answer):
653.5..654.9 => 0.01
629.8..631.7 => 0.03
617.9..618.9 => 0.03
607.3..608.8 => 0.03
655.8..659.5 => 0.04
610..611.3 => 0.01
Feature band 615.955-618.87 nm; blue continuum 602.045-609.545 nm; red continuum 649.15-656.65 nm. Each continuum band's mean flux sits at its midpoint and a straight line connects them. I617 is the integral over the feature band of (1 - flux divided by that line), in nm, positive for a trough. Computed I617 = 0.09 nm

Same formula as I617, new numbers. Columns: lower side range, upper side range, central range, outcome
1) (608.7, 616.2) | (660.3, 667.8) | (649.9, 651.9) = 0.023 nm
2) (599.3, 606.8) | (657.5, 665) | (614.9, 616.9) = 0.091 nm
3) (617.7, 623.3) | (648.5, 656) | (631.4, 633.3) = 0.016 nm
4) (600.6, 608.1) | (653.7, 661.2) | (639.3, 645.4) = -0.033 nm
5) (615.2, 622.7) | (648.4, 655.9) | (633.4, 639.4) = -0.092 nm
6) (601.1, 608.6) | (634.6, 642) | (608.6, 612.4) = 0.036 nm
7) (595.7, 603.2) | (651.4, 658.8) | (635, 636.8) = -0.021 nm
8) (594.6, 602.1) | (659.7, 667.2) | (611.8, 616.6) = 0.157 nm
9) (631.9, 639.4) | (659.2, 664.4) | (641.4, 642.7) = 0.028 nm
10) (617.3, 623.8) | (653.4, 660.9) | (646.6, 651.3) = -0.042 nm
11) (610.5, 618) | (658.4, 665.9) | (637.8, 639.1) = -0.027 nm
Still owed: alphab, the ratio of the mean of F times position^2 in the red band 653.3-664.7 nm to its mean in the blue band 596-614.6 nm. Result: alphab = 1.10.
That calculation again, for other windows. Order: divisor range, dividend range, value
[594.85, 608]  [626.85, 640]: 1.05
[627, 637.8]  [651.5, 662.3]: 1.04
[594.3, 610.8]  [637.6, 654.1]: 1.08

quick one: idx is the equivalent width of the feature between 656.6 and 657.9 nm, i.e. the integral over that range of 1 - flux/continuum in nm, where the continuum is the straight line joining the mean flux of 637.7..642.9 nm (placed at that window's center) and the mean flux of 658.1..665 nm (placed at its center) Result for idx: 0.03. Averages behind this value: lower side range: 6.45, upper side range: 6.34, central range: 6.2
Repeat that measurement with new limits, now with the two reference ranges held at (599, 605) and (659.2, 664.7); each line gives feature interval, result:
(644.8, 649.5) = 0.05 nm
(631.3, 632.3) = 0.05 nm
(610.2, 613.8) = 0.09 nm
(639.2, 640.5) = 0.00 nm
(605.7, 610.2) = 0.08 nm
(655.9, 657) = 0.12 nm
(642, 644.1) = 0.06 nm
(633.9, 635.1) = 0.05 nm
